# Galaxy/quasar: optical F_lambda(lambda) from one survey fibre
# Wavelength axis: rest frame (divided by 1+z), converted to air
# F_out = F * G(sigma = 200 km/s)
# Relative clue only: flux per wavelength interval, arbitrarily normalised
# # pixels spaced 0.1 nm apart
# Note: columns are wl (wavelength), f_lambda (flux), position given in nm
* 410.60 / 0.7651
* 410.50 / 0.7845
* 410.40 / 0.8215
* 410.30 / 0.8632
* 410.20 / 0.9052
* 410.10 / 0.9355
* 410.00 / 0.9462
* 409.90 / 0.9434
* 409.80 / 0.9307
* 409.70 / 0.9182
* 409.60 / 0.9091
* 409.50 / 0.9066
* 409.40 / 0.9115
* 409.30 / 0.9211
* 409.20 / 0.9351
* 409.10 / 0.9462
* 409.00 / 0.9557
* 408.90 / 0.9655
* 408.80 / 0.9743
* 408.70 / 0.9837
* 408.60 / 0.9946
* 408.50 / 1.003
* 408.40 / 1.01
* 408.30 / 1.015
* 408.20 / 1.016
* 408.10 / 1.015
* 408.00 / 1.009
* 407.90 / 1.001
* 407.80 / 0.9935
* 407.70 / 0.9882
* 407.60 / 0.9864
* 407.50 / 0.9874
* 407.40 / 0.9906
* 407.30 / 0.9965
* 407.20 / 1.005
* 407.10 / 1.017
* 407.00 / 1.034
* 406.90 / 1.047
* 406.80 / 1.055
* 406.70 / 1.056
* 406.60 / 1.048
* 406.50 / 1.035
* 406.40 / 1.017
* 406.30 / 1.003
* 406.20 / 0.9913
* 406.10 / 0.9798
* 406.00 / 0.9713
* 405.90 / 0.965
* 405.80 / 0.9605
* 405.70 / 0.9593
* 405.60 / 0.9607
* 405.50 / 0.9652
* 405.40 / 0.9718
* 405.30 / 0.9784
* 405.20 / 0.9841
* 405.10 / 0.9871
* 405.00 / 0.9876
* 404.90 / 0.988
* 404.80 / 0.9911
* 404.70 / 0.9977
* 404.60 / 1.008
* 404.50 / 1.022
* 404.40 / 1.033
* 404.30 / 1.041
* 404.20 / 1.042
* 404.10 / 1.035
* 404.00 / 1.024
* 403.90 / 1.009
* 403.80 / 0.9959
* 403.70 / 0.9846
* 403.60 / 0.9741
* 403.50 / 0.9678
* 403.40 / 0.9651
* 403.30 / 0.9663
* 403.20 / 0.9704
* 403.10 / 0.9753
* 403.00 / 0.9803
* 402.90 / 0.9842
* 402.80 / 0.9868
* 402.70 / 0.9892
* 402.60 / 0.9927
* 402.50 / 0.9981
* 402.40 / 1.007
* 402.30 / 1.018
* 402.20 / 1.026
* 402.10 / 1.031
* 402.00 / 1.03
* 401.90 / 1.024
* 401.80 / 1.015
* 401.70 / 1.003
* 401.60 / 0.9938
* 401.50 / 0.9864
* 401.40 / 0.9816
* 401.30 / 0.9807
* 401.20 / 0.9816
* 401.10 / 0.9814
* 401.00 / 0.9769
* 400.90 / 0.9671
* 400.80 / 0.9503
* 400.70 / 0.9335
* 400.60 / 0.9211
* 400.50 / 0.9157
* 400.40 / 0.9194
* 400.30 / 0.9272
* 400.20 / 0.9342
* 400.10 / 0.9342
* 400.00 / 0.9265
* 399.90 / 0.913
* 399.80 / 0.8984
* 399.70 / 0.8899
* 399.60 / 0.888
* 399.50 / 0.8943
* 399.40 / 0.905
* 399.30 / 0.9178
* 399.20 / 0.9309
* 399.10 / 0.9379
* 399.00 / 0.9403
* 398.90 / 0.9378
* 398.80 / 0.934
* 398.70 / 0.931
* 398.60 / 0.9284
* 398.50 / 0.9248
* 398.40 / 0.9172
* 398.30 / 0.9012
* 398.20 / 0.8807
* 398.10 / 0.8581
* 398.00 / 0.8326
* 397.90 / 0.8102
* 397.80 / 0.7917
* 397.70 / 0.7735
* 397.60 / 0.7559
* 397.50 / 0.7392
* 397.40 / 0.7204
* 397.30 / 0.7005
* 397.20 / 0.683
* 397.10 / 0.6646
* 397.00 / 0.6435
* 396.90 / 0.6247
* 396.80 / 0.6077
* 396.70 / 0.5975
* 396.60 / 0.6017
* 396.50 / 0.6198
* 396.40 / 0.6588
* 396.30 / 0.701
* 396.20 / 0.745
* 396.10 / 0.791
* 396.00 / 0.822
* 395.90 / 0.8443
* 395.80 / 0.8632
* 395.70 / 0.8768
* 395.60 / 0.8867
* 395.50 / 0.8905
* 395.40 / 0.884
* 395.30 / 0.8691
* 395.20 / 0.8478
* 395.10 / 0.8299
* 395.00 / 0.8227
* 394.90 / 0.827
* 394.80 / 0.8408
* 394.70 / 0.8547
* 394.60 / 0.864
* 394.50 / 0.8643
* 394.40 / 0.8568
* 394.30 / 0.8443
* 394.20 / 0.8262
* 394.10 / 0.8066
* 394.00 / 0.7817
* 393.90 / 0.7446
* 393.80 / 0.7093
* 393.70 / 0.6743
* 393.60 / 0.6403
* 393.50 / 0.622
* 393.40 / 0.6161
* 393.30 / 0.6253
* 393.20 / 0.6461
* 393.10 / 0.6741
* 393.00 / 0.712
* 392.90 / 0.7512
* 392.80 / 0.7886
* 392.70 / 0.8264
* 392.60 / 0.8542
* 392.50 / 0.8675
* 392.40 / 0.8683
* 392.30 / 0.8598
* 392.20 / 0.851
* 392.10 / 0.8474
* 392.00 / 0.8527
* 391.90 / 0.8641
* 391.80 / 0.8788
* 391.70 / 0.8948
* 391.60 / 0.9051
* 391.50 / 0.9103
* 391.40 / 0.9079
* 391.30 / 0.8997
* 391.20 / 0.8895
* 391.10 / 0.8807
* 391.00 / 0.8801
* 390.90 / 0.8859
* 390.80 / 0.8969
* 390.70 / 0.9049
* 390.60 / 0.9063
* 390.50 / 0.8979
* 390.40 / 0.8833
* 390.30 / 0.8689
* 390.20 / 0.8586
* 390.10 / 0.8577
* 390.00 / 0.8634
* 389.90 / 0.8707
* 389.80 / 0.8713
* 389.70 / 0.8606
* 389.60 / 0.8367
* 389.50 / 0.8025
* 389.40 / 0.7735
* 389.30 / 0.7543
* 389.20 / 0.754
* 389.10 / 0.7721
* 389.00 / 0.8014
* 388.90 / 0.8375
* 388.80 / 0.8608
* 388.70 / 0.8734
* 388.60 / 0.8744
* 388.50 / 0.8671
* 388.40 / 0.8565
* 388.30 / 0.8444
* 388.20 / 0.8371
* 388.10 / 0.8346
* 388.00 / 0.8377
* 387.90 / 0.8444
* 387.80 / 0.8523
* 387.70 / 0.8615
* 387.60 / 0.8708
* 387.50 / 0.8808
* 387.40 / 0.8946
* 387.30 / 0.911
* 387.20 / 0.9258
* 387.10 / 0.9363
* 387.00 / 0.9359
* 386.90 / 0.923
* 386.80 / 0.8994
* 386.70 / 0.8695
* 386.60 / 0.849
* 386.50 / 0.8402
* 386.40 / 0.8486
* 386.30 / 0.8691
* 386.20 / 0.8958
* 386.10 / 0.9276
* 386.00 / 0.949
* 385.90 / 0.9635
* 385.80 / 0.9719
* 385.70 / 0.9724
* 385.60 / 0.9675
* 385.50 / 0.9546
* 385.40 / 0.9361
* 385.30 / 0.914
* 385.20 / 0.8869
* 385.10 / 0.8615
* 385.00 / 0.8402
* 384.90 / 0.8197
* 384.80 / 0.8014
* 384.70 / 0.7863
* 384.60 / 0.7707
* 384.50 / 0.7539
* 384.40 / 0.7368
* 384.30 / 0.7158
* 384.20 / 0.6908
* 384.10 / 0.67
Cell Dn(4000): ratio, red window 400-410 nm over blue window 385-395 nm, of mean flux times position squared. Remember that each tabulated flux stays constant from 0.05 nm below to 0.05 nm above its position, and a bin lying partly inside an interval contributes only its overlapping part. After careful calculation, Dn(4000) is 1.25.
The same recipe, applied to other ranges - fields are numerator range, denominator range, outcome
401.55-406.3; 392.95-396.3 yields 1.32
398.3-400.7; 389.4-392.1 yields 1.10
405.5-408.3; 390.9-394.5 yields 1.34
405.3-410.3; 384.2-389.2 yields 1.26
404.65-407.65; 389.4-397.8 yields 1.33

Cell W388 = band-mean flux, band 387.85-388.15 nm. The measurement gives 0.839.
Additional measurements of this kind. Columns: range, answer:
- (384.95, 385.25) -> 0.863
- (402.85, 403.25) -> 0.978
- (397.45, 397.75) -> 0.756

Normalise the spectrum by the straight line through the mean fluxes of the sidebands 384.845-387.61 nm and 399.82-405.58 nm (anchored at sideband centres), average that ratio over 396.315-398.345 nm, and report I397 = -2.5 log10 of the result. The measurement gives 0.31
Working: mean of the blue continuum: 0.904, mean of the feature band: 0.722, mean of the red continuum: 0.983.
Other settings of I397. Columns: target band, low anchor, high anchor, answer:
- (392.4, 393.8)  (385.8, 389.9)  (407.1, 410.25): 0.23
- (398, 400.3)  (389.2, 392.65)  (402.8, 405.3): 0.04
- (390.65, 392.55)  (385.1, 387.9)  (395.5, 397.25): -0.09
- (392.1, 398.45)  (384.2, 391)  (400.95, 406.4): 0.19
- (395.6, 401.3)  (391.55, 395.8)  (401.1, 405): 0.08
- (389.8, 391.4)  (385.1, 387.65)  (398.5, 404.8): 0.05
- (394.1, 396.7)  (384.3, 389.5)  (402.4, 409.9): 0.14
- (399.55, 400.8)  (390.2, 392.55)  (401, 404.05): 0.06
